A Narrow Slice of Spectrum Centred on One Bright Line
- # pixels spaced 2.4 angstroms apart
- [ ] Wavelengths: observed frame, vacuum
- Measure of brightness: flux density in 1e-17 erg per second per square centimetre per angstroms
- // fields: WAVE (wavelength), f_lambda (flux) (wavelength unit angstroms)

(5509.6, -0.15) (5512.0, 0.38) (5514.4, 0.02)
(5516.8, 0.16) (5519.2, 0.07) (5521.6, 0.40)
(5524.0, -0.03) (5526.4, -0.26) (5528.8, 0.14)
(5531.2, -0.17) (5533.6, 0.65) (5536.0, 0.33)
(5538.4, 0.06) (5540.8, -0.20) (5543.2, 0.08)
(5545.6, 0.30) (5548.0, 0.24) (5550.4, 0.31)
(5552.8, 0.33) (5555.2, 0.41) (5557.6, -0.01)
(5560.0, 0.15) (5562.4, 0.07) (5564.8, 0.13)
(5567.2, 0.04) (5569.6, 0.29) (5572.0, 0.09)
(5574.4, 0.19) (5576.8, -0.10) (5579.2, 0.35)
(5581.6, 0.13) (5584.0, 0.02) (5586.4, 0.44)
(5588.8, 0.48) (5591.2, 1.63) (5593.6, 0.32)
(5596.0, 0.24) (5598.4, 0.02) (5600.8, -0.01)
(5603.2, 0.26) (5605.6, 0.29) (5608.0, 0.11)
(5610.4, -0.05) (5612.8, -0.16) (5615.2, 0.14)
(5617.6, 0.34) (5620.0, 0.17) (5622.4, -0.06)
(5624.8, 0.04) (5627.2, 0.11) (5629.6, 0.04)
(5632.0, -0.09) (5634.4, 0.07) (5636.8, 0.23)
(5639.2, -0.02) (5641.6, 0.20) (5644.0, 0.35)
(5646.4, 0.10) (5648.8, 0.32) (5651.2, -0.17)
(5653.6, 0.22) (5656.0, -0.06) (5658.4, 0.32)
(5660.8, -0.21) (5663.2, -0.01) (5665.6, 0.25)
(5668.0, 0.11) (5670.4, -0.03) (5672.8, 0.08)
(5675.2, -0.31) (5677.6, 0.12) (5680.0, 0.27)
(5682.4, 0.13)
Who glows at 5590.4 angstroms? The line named [O III] 5007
